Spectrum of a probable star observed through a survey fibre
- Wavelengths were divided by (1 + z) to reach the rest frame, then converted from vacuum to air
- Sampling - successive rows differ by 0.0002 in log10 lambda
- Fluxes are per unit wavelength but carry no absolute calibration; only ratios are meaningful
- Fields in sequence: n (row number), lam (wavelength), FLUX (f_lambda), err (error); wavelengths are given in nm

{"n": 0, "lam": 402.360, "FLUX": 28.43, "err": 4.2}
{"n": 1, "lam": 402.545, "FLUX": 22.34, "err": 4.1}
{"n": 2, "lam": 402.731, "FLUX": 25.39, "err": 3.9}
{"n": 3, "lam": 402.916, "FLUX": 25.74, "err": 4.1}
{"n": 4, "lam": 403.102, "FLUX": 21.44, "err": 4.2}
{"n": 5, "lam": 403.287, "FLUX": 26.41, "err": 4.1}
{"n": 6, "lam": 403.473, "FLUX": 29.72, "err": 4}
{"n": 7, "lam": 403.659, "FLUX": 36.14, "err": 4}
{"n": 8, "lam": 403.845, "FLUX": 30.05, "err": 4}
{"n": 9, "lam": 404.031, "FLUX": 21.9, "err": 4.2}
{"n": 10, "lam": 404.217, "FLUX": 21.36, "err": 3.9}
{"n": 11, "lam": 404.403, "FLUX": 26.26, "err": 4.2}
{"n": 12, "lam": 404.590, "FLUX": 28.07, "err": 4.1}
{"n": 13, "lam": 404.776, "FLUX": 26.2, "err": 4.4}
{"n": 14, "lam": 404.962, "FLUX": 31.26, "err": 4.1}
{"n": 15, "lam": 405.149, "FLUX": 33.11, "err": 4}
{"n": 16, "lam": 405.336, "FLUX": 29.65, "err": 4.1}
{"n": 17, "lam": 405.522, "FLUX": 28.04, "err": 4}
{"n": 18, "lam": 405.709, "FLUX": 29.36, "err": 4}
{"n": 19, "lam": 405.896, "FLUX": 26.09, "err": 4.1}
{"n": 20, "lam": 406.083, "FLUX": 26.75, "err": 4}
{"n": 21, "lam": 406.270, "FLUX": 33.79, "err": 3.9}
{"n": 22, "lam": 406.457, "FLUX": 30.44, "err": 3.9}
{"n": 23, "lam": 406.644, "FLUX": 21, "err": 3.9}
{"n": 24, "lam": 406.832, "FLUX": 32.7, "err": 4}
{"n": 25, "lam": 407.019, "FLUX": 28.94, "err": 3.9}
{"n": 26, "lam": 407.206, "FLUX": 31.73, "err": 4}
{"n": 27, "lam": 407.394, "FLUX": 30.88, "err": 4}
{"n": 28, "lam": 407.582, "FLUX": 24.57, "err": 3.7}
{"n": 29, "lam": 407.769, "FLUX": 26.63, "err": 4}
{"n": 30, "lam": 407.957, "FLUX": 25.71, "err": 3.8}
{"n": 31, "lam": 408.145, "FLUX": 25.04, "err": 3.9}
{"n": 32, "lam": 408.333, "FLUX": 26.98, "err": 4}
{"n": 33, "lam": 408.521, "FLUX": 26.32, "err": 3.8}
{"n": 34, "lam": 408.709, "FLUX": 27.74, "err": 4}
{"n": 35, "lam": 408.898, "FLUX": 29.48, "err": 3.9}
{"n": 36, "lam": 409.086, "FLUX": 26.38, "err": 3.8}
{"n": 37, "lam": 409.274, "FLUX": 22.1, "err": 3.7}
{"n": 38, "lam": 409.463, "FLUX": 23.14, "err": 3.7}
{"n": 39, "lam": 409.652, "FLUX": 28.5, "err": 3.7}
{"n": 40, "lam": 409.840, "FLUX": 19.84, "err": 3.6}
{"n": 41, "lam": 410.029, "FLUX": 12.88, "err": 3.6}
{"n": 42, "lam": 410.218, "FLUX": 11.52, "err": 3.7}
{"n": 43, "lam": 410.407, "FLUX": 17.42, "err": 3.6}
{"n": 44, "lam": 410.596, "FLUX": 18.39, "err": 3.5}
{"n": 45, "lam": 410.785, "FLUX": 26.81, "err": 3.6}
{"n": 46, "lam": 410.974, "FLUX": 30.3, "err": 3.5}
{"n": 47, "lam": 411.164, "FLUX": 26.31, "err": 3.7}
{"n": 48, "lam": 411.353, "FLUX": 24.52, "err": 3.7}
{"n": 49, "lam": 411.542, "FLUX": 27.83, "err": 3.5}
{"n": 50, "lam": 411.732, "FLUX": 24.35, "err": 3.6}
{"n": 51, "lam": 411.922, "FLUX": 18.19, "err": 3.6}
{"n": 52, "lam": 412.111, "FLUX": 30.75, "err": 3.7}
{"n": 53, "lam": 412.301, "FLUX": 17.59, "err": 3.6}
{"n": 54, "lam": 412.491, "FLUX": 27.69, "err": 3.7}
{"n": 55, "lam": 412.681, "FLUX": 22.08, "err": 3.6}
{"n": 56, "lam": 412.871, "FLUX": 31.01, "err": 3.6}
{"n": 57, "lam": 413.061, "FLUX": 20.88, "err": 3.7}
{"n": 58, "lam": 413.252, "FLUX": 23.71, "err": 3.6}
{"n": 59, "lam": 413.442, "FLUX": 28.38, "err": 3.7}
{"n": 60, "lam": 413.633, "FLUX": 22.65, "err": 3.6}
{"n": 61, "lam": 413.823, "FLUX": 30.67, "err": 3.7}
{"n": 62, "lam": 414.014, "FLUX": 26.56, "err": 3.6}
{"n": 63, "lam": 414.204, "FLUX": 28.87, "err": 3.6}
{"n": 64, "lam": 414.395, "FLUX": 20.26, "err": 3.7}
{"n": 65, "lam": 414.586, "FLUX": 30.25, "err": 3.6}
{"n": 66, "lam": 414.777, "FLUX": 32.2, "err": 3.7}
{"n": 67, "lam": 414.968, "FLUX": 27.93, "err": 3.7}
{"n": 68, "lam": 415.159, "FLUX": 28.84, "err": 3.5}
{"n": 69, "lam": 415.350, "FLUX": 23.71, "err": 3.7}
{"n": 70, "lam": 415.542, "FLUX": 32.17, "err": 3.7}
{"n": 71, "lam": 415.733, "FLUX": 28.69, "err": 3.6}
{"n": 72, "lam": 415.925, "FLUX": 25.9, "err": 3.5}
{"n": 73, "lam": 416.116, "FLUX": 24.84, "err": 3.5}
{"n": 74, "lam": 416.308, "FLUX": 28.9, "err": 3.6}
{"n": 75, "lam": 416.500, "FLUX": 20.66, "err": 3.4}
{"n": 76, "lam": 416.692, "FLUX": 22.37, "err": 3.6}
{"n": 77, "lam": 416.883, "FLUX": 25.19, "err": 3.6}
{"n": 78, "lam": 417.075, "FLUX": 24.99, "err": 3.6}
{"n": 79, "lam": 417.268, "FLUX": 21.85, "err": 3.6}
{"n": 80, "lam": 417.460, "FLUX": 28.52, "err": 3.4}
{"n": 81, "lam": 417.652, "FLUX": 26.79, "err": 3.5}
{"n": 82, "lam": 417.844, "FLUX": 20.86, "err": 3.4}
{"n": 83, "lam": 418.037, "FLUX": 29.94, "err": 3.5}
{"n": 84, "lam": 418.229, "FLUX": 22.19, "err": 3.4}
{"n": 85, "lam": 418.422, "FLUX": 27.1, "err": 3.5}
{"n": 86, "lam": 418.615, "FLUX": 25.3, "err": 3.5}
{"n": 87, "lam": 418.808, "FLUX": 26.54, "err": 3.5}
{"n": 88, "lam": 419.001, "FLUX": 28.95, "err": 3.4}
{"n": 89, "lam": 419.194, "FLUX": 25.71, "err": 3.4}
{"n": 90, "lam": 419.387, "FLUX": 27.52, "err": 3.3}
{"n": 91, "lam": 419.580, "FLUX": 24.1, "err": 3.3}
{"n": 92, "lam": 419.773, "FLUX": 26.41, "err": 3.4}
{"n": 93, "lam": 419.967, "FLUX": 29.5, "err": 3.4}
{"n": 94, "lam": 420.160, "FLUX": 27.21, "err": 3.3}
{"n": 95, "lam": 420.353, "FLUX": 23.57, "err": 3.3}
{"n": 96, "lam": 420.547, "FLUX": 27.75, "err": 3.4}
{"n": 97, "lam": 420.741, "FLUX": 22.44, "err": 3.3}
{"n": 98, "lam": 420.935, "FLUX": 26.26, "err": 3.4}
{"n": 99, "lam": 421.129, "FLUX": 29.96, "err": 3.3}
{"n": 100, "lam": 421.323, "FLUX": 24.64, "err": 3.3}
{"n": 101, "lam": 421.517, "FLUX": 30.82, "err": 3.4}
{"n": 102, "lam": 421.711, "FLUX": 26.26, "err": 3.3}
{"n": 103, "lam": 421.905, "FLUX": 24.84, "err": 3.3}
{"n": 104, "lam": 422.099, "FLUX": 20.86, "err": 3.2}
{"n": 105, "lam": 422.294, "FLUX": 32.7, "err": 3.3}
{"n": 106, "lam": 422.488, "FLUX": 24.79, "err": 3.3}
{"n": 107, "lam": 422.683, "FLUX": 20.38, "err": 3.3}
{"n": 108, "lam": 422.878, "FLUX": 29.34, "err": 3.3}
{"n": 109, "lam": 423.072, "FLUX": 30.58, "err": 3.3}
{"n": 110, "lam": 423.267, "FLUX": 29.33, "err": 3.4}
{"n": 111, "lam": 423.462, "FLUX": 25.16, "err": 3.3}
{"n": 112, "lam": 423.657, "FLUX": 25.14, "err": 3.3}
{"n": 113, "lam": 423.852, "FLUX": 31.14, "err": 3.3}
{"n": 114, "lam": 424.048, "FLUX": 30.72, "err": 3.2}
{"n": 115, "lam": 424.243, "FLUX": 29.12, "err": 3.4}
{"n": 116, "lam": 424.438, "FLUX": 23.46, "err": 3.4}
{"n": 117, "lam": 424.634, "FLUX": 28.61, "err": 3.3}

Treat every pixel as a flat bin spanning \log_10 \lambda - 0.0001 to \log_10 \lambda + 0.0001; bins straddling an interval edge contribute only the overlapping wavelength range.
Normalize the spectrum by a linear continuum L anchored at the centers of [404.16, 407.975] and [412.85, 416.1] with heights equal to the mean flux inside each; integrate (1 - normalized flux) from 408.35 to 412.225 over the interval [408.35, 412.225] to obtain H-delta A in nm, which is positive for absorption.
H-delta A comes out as 0.56 nm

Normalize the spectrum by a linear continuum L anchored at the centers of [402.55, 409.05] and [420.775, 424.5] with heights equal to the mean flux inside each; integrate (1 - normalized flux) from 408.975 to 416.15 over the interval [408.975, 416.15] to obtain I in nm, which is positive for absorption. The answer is 0.676 nm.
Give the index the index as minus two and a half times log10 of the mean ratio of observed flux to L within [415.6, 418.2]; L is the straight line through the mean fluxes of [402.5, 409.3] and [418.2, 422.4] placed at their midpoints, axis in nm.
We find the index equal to 0.06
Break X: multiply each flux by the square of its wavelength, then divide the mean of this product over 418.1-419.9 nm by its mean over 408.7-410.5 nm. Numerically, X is 1.26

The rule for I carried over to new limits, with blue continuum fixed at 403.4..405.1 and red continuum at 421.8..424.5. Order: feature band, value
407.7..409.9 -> 0.16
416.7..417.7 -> 0.08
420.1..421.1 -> 0.05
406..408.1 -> -0.04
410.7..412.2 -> 0.08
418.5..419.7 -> 0.04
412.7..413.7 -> 0.09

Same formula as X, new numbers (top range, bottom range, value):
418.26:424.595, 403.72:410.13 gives 1.07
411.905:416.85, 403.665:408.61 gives 0.97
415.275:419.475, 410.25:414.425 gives 1.07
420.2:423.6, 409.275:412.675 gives 1.23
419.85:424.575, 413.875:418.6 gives 1.06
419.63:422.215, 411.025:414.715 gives 1.07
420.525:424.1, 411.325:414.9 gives 1.09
